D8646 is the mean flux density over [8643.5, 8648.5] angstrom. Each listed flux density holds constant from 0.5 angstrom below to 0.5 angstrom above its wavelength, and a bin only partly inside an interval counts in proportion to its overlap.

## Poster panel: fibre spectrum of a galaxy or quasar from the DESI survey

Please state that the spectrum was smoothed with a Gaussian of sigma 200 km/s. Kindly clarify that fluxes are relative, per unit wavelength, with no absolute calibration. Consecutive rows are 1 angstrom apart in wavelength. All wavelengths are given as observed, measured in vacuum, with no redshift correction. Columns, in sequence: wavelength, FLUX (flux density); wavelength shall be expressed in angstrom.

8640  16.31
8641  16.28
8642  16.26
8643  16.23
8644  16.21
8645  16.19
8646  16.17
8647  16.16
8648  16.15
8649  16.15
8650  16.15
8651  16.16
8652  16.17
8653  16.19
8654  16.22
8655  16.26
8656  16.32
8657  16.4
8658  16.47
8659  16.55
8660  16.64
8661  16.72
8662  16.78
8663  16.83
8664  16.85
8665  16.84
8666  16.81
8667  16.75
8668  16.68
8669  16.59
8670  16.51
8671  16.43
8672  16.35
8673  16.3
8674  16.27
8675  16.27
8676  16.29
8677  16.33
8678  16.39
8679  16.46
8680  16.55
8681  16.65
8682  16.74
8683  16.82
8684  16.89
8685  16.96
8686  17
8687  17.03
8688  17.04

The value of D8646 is 16.2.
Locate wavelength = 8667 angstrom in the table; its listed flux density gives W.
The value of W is 16.75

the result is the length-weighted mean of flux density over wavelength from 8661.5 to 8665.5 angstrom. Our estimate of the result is 16.8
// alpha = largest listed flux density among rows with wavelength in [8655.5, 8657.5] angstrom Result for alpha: 16.4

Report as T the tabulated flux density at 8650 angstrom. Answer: 16.15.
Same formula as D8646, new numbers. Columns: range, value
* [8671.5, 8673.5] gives 16.3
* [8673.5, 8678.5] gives 16.3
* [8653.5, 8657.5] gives 16.3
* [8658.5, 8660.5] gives 16.6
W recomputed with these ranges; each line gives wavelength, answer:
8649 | 16.15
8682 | 16.74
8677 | 16.33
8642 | 16.26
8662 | 16.78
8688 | 17.04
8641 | 16.28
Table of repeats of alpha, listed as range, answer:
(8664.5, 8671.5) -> 16.84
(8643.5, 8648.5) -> 16.21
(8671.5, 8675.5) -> 16.35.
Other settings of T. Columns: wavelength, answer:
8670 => 16.51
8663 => 16.83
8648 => 16.15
